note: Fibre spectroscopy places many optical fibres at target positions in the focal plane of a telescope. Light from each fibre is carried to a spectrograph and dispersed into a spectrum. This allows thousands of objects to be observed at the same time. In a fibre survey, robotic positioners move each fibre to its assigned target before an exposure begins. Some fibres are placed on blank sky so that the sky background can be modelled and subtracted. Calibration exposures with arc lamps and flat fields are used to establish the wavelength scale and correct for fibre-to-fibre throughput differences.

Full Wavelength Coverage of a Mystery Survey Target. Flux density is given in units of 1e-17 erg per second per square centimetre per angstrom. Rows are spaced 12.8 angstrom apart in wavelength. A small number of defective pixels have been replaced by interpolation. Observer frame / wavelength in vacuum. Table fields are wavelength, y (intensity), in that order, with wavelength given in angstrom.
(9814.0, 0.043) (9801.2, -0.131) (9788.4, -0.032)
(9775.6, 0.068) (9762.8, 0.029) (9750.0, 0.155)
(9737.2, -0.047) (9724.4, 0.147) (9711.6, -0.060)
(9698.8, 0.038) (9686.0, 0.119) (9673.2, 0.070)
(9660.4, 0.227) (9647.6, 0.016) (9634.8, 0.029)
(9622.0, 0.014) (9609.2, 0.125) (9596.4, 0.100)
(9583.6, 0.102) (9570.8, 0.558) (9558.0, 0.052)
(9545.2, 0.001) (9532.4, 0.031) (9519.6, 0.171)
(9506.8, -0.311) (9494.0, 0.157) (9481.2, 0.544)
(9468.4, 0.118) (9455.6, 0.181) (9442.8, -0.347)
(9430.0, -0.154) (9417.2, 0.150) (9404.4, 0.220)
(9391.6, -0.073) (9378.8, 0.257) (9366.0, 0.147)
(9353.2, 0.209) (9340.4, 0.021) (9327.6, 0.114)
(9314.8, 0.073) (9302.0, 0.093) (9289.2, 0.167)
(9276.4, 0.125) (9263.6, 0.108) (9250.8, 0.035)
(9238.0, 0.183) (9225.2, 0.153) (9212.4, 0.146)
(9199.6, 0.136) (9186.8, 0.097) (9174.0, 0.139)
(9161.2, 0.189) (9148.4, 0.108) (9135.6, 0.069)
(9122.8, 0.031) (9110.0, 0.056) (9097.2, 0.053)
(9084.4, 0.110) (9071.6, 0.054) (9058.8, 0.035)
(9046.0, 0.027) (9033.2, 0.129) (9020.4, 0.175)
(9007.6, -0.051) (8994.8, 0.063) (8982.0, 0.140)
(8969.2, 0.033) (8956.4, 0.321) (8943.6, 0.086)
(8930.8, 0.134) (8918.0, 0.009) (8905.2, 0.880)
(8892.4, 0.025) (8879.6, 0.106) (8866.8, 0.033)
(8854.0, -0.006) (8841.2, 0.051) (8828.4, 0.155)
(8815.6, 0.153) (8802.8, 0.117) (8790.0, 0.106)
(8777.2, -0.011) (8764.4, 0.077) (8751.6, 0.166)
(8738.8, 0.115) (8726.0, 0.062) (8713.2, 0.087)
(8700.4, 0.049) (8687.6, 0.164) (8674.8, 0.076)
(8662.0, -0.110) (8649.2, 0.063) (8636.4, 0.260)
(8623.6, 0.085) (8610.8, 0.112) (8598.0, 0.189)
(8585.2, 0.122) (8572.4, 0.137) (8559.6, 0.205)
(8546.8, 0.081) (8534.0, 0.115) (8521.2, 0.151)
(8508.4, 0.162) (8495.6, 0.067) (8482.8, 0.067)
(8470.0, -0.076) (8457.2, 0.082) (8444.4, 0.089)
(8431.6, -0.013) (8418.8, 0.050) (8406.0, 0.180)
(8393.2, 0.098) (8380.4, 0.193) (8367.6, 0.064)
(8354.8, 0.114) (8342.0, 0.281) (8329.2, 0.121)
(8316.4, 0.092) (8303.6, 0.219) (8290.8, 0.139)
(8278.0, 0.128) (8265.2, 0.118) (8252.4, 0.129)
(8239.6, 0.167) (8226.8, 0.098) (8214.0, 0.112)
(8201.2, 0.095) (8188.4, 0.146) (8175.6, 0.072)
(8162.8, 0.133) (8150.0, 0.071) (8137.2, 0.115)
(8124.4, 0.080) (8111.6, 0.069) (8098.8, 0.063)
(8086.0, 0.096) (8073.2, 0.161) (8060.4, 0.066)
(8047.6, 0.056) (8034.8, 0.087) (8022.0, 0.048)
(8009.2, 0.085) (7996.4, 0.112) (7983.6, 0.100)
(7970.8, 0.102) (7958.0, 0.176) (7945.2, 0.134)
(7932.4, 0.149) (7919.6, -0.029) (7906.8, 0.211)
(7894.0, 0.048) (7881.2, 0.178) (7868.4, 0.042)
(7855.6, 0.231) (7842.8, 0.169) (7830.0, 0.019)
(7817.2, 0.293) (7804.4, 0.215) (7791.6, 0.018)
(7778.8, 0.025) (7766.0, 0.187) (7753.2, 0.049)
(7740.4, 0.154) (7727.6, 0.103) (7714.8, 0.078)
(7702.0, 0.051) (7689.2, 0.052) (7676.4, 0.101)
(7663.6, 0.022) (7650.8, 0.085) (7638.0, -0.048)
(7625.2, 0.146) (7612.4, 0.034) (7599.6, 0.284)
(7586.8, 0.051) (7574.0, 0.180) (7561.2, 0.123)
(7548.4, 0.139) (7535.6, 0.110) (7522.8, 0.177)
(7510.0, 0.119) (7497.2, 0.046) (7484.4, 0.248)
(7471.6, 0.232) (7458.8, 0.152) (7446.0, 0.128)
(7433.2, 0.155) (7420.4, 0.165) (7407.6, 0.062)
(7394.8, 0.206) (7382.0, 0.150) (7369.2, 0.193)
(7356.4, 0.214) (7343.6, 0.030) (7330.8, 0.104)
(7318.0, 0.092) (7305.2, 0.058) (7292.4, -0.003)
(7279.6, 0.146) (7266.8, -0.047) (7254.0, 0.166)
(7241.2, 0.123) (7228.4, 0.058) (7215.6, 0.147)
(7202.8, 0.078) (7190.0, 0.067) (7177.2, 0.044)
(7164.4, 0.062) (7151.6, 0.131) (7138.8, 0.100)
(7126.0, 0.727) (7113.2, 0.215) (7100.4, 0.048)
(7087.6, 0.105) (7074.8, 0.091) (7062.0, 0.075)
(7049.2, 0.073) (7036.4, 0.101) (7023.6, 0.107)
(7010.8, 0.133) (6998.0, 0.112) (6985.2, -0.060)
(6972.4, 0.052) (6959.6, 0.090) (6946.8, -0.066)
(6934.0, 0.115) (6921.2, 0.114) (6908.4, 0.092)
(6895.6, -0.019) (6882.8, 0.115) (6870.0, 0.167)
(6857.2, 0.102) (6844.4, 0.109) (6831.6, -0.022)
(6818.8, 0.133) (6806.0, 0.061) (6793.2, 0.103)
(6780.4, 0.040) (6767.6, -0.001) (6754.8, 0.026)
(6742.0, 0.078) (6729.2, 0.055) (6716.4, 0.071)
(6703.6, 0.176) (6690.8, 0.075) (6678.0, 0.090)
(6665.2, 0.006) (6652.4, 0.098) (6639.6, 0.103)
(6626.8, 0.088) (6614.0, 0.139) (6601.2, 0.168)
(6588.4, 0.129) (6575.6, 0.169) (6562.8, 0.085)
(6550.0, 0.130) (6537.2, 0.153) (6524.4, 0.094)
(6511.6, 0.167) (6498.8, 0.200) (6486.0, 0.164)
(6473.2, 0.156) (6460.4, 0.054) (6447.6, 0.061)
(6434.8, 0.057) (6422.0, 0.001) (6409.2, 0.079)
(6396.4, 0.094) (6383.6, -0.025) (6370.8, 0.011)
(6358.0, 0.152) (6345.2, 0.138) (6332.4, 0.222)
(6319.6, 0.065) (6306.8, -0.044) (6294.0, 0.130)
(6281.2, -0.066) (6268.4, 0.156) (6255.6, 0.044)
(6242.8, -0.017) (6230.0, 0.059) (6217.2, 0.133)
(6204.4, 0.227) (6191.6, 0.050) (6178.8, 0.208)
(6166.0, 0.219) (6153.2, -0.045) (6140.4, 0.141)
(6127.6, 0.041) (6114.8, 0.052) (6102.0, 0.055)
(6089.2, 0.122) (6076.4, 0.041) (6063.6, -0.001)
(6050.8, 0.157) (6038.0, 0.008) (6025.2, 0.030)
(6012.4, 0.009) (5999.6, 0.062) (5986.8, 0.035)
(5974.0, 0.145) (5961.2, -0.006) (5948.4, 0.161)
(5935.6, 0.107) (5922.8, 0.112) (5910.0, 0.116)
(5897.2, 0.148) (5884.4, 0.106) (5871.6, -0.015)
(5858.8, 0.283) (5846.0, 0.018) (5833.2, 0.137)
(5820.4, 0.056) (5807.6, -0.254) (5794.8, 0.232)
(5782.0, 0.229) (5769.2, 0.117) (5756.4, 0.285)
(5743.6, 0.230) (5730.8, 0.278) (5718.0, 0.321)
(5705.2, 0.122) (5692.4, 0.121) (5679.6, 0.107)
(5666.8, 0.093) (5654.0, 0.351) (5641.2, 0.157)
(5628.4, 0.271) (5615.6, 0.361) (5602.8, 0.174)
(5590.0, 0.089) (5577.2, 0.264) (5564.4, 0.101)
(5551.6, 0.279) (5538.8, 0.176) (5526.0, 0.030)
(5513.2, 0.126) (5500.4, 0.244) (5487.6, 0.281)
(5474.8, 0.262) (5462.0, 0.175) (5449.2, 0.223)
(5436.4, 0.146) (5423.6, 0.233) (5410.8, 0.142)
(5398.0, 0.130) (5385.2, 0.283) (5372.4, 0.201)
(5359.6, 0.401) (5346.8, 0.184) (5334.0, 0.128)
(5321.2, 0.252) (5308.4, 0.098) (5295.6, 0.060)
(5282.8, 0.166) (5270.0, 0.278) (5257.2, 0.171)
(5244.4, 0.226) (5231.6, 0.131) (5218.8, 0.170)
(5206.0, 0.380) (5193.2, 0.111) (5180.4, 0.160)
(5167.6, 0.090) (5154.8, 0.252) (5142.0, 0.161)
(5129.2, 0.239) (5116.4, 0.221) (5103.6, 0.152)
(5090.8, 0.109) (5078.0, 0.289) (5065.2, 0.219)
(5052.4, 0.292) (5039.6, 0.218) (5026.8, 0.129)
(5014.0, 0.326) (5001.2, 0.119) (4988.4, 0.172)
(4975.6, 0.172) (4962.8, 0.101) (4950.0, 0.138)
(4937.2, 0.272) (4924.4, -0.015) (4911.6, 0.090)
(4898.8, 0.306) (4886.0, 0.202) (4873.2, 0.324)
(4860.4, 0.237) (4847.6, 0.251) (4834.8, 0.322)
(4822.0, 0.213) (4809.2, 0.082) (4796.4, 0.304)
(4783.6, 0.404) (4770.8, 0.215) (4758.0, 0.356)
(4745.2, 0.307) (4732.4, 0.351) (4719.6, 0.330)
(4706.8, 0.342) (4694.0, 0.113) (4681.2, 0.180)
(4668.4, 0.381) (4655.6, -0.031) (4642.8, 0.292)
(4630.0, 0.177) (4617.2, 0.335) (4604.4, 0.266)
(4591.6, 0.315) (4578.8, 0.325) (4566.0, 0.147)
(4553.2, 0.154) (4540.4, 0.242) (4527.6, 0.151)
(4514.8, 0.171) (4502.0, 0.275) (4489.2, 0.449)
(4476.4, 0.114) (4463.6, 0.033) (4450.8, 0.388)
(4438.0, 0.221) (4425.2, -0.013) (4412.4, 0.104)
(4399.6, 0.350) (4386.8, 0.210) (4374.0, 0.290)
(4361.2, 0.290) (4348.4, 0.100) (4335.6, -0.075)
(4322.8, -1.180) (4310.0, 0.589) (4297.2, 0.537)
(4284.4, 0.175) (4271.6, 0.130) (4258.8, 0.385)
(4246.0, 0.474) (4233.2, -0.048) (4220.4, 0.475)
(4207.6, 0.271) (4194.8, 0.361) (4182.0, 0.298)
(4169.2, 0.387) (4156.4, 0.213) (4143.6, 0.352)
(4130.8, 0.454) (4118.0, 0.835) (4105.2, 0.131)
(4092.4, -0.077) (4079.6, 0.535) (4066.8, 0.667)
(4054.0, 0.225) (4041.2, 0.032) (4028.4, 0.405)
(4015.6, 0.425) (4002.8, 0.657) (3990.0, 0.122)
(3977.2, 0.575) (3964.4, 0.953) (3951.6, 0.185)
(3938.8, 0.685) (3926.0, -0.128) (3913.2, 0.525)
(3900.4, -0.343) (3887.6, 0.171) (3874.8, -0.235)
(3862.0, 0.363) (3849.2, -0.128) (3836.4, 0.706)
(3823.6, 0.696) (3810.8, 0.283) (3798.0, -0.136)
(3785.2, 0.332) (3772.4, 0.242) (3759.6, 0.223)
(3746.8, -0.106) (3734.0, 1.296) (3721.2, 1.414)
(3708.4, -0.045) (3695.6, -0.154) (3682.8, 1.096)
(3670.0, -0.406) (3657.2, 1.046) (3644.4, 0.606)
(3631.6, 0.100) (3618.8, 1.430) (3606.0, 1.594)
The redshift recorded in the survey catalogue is 0.910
